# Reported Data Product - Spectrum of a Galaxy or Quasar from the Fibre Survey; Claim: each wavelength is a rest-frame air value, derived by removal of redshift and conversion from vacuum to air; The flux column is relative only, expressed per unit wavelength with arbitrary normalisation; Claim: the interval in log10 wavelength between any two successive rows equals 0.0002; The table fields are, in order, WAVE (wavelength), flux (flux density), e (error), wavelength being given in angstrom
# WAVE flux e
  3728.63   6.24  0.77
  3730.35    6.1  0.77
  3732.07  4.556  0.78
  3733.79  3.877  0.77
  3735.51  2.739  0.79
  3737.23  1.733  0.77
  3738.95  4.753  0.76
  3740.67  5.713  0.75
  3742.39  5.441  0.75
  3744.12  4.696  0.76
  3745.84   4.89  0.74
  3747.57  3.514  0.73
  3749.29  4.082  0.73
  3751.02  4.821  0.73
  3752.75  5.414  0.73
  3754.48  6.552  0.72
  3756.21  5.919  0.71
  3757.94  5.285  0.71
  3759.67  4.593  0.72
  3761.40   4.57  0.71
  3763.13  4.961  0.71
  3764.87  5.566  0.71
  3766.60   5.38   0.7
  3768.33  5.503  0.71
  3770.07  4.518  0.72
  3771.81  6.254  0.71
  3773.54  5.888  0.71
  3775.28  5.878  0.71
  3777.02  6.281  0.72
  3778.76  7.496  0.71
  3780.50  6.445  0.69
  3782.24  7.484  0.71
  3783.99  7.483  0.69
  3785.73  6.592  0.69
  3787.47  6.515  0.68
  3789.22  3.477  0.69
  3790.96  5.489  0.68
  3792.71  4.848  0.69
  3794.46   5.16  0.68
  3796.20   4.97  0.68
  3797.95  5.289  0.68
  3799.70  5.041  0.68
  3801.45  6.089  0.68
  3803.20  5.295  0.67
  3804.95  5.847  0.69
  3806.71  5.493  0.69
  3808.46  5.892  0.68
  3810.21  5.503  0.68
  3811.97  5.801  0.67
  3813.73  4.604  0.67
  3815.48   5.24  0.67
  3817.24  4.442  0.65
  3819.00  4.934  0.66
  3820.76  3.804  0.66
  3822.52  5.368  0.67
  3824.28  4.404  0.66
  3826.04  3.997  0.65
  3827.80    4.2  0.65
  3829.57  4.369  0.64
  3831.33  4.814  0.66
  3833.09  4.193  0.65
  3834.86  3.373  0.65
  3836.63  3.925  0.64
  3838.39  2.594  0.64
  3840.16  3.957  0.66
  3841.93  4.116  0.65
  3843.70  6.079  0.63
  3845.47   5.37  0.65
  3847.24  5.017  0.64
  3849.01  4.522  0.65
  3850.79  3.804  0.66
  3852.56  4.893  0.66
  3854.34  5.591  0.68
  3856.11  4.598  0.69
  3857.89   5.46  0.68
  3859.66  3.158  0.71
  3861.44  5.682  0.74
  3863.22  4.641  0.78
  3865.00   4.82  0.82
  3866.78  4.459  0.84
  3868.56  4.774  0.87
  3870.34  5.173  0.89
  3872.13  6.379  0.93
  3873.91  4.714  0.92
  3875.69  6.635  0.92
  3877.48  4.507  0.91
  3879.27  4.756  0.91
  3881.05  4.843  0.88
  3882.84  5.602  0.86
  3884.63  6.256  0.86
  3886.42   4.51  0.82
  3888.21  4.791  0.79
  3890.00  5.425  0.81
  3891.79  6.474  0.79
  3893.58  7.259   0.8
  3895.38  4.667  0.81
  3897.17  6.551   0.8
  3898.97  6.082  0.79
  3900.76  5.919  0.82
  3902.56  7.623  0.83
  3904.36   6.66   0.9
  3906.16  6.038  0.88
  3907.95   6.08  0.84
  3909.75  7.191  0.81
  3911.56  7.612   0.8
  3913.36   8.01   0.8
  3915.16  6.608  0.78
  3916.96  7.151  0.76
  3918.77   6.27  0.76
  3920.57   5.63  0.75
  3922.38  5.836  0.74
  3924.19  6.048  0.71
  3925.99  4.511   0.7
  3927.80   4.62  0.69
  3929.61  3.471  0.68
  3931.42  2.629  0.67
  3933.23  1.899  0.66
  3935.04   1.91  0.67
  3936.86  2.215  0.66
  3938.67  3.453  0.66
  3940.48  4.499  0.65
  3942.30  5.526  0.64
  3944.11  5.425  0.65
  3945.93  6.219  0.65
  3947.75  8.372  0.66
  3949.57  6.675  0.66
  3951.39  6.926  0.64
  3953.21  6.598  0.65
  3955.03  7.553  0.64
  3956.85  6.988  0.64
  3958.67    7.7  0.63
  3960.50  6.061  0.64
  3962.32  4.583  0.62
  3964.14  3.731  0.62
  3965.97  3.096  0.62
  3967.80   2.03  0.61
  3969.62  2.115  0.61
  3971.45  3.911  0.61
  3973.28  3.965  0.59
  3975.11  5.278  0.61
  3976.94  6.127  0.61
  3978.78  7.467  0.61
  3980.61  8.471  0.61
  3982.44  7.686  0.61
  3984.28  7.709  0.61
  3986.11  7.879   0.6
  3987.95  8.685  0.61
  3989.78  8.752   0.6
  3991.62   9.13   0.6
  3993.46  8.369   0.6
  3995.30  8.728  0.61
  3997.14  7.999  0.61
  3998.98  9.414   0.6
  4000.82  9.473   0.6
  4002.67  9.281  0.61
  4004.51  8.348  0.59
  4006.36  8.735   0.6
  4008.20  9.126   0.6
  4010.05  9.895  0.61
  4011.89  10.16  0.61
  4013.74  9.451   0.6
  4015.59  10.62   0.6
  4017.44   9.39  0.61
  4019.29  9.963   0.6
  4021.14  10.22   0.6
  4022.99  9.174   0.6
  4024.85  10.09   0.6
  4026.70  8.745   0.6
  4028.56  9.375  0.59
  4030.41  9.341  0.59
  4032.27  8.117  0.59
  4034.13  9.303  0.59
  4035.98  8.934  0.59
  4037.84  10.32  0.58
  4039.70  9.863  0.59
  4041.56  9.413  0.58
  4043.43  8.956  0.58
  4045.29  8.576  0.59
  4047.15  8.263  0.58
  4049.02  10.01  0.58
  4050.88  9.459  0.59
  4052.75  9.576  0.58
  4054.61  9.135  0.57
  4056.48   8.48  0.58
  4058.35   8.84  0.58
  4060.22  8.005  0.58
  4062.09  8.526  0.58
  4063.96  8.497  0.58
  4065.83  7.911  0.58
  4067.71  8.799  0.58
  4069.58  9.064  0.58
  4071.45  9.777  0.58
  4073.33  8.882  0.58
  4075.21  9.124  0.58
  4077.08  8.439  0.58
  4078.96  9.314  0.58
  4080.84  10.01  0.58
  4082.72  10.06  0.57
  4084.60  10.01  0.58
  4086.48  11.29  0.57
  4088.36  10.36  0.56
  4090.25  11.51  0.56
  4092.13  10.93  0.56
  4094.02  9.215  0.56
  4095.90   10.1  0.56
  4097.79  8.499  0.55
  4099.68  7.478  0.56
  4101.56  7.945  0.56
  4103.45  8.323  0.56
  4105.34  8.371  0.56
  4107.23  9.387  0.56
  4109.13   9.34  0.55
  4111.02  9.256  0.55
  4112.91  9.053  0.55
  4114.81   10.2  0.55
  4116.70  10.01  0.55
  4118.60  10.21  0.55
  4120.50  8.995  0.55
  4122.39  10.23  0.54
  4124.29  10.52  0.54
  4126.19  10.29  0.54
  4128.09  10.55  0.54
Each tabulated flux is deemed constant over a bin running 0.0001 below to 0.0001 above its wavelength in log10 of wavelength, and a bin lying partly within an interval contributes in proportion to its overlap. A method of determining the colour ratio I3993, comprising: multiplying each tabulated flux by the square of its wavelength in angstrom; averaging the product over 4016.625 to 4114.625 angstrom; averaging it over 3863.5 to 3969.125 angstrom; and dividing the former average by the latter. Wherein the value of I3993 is 1.83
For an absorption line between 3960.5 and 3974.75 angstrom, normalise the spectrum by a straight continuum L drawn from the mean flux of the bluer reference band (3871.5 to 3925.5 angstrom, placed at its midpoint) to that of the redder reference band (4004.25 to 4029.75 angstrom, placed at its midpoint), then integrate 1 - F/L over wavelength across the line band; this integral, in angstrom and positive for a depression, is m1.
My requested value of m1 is 7.9 angstrom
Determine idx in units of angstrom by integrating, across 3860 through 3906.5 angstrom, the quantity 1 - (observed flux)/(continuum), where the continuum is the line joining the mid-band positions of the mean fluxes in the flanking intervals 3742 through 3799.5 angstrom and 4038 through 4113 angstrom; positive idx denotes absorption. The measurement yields 8.9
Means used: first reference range 5.49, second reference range 9.21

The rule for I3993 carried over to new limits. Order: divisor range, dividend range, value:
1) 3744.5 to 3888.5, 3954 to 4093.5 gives 1.84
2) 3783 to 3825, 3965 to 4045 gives 1.72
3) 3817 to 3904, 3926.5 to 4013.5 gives 1.36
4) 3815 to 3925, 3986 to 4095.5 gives 1.91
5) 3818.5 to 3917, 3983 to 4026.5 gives 1.86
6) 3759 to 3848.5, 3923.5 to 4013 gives 1.34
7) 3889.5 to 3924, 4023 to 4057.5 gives 1.52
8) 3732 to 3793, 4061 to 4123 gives 2.10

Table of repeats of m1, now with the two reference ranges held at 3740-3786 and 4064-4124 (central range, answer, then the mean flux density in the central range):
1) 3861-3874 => 3.28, 5.08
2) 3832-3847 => 5.18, 4.25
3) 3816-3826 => 2.71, 4.56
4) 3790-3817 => 3.19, 5.34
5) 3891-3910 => 2.11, 6.39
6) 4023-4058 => -1.64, 9.21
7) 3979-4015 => -2.14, 8.8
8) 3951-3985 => 9.86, 5.65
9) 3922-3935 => 6.19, 3.93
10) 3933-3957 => 7.37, 5.35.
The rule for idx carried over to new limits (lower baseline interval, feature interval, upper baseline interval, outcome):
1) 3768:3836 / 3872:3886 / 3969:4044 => 2.46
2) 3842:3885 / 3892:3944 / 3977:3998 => 7.25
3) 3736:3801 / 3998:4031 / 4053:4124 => -4.32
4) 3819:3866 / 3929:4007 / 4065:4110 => 9.91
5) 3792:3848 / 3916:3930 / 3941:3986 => 0.11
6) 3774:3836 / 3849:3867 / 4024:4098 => 4.20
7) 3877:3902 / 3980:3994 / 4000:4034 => 0.30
